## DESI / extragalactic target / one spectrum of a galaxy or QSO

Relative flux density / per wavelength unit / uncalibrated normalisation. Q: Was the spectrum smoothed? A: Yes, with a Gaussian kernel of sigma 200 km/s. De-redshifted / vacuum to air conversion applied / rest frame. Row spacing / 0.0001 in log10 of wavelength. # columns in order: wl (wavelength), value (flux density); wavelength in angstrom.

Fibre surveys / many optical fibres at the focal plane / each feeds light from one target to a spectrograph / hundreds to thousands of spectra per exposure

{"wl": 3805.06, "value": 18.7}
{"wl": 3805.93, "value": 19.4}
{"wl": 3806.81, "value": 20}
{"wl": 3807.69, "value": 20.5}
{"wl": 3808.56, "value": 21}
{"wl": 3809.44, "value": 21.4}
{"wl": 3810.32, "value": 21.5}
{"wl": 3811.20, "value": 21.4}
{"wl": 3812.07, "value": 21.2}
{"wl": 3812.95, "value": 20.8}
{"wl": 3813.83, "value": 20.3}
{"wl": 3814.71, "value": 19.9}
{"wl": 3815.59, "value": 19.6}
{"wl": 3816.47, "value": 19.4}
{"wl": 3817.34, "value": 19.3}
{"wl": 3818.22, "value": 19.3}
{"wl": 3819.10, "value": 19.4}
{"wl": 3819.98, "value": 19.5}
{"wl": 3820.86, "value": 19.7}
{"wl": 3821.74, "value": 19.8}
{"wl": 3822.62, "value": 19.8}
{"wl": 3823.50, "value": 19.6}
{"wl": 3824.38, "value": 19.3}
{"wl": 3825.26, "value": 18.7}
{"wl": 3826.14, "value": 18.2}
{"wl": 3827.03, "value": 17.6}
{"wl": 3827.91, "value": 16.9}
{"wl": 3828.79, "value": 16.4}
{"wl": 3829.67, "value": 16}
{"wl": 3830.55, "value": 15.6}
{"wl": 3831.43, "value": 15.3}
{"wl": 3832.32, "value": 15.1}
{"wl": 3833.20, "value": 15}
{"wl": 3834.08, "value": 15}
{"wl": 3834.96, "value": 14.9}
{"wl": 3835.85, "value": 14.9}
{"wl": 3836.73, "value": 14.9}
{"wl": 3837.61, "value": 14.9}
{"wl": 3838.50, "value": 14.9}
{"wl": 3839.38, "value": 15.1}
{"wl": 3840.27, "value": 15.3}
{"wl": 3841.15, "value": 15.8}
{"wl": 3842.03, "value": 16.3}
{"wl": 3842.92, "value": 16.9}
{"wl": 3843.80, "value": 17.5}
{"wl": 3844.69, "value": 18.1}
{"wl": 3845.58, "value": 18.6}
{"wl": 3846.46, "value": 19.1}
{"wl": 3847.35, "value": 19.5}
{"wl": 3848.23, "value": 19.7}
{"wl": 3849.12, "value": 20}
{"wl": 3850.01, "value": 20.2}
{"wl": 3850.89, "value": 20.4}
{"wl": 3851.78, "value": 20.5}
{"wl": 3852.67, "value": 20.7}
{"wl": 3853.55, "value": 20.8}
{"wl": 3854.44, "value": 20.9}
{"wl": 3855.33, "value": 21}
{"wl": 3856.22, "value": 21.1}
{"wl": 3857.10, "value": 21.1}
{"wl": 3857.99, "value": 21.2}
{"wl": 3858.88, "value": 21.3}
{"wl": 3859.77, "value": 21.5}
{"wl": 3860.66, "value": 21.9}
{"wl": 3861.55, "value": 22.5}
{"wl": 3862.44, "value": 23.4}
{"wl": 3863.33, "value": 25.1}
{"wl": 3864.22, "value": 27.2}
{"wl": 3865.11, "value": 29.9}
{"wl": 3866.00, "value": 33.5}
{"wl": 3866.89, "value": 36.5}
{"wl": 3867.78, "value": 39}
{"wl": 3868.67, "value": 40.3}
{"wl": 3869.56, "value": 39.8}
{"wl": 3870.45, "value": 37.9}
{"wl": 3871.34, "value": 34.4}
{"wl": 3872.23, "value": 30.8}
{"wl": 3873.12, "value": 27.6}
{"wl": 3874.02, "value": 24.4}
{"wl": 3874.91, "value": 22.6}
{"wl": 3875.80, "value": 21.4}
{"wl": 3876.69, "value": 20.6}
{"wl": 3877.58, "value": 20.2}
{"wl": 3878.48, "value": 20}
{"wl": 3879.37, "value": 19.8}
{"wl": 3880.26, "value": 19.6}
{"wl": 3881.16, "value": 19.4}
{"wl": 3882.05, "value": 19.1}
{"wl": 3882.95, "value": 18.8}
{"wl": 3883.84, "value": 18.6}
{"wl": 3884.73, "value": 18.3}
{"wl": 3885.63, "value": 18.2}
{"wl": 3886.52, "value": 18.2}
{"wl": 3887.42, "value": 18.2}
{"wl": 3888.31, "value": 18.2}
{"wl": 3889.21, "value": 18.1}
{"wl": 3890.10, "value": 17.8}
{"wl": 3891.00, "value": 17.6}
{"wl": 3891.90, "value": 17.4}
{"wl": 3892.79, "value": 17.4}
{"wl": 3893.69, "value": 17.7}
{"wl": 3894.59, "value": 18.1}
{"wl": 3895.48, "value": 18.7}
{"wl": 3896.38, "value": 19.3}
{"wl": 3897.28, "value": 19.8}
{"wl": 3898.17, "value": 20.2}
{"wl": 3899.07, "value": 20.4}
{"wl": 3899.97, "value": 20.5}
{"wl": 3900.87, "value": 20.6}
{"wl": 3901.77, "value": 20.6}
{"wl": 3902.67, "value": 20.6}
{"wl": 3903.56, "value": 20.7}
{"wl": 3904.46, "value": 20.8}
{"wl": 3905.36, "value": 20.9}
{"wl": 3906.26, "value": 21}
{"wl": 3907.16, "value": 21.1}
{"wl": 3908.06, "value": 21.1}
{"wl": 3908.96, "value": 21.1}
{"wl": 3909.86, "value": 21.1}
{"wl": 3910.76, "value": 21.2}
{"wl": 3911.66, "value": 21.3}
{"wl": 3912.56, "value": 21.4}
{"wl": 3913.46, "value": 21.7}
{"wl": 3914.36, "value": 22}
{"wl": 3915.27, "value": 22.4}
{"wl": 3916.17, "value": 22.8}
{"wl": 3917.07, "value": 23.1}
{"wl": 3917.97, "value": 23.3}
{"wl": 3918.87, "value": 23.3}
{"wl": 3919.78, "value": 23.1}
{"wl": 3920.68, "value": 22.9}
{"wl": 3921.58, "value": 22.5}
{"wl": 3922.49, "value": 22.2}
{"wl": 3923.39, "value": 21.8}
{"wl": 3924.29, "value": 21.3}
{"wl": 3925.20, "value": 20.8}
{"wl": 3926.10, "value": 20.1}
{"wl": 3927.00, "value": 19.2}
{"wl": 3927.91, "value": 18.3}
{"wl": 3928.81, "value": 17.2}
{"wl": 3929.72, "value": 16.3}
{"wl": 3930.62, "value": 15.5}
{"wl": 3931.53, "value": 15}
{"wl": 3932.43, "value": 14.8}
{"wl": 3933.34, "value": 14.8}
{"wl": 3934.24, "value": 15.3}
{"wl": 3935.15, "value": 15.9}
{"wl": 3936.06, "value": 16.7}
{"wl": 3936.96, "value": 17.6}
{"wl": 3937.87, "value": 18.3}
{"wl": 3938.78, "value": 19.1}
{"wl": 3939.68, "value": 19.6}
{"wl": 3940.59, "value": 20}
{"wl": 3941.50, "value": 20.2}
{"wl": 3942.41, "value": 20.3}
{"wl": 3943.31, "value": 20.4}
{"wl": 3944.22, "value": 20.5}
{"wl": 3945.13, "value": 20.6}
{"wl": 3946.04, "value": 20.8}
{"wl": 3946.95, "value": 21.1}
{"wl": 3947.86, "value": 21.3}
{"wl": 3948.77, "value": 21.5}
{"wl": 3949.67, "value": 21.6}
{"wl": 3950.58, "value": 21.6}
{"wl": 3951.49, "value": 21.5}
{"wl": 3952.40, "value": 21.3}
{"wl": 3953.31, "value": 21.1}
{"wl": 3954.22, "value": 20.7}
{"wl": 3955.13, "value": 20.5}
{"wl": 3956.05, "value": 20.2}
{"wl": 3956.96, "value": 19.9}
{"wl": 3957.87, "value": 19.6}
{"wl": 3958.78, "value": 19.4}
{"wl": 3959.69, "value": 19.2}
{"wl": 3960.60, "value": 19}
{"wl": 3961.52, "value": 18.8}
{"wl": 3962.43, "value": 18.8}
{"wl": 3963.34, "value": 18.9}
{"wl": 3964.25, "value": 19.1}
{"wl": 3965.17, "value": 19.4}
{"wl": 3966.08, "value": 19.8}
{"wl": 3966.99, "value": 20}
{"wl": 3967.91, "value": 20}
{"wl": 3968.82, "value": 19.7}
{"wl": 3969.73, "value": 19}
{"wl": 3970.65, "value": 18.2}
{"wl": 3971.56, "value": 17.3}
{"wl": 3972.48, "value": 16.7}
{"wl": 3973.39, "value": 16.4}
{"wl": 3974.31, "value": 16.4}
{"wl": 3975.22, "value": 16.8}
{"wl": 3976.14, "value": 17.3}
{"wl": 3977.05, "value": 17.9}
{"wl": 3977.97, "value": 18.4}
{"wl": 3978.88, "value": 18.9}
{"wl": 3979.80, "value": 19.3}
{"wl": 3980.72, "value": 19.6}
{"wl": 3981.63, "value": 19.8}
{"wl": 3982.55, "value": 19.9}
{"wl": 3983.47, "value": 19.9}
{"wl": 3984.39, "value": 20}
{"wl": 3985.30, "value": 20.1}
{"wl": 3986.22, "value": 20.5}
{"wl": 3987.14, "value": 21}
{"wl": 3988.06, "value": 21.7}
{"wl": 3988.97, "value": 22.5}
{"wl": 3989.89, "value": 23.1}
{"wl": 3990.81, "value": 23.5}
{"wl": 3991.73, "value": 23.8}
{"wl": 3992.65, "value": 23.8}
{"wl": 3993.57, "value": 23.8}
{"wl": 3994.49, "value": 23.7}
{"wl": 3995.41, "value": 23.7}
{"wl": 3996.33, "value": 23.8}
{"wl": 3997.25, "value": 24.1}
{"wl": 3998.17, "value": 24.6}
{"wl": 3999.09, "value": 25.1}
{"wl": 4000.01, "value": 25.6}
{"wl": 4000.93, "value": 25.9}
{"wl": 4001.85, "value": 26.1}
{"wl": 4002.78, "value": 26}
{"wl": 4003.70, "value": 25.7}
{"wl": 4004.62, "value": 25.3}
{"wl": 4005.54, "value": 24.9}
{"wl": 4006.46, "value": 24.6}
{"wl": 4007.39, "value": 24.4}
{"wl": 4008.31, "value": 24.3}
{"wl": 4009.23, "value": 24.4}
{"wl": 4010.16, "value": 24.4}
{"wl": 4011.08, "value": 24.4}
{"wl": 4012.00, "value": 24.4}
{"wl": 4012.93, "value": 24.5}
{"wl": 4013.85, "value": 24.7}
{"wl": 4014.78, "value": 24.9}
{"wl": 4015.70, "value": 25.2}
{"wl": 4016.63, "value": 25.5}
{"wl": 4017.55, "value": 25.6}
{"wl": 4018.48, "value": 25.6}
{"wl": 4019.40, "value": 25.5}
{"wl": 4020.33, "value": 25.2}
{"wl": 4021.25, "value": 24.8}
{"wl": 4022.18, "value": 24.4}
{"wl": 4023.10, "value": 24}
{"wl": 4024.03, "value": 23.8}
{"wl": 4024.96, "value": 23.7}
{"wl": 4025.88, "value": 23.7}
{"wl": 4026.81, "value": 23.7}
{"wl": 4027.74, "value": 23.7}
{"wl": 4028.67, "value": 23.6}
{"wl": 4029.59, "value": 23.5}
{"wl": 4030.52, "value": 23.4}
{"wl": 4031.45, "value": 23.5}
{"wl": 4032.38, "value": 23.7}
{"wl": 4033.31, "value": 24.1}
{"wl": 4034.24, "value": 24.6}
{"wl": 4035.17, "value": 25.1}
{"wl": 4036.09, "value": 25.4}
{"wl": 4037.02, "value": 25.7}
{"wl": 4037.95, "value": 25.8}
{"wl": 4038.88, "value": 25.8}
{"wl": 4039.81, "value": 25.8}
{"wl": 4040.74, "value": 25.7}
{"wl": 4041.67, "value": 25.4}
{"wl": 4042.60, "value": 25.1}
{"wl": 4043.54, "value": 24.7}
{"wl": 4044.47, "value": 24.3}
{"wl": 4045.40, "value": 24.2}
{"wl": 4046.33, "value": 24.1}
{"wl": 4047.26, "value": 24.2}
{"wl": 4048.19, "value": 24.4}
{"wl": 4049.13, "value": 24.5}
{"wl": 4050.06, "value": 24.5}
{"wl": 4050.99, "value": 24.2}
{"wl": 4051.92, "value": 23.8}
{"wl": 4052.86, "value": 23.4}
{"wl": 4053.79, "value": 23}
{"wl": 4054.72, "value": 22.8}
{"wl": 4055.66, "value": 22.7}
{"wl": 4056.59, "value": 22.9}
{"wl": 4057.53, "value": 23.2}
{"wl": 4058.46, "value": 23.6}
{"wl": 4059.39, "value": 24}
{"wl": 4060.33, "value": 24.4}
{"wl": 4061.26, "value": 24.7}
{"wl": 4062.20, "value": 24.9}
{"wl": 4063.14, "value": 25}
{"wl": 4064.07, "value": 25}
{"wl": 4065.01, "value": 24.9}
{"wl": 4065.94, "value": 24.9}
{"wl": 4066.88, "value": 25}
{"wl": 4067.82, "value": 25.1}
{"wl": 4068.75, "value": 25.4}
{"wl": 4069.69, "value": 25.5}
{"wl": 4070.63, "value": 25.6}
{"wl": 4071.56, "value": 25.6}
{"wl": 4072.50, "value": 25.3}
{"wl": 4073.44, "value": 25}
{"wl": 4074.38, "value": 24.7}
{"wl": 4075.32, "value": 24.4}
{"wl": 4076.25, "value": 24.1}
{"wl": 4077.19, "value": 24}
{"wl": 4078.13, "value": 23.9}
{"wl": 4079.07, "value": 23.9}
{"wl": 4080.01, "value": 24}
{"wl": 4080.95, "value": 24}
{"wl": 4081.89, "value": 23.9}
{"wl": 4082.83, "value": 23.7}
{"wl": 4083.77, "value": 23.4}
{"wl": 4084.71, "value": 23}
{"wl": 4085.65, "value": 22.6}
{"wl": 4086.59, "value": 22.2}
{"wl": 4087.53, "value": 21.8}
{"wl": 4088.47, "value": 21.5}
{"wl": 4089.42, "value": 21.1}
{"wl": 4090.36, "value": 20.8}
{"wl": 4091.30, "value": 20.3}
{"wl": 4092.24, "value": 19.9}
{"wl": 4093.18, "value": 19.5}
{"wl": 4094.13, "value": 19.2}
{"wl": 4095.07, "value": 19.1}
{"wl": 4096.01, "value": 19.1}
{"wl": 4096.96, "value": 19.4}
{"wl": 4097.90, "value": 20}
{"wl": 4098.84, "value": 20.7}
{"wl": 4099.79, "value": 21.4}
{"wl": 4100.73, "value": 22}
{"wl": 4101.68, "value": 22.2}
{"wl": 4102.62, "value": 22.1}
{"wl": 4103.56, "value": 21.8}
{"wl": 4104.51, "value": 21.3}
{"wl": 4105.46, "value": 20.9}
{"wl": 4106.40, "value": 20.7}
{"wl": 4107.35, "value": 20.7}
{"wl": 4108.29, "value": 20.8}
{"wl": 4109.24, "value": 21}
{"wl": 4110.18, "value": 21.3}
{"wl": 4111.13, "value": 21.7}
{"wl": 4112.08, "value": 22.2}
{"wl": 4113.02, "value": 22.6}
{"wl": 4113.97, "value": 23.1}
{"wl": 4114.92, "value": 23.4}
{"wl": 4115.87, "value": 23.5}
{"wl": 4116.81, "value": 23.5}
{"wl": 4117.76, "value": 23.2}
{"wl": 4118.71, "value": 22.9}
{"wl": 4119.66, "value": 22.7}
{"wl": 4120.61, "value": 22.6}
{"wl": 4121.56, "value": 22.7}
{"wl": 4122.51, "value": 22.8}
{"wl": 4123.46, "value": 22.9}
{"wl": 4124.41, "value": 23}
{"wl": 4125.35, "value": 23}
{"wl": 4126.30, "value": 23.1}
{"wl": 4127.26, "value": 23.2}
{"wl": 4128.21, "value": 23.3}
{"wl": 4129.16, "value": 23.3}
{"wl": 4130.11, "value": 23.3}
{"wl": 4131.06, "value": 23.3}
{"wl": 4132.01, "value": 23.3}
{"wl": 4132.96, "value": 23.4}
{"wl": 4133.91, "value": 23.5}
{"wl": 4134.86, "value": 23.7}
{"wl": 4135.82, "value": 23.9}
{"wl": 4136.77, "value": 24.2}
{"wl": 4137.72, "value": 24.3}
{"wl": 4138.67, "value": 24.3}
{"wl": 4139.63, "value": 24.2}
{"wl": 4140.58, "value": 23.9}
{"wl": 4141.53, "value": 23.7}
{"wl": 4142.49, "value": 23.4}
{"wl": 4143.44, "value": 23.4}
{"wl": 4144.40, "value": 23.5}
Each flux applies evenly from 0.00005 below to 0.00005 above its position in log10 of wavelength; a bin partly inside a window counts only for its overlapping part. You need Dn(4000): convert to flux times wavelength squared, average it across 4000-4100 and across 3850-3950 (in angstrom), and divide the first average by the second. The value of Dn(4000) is 1.20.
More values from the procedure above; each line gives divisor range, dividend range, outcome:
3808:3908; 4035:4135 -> 1.26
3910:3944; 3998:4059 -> 1.31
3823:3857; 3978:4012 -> 1.41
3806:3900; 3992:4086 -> 1.30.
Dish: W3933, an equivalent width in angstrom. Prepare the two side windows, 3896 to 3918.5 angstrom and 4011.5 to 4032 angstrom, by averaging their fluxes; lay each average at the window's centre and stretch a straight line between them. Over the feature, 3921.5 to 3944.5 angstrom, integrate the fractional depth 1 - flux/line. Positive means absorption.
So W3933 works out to 3.5 angstrom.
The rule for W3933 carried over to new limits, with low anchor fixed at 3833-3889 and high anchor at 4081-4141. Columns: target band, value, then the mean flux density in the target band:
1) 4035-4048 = -1.73 angstrom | 25.1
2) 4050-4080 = -2.94 angstrom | 24.4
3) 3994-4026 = -3.90 angstrom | 24.8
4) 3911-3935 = 2.05 angstrom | 20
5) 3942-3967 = 1.97 angstrom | 20.3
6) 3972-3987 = 2.28 angstrom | 18.7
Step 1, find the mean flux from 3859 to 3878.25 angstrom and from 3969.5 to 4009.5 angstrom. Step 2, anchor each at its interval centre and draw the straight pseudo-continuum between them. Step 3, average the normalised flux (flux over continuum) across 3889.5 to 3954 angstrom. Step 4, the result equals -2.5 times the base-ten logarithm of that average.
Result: 0.26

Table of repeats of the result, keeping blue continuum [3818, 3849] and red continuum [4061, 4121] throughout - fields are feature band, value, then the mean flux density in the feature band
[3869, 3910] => -0.161 mag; 21.3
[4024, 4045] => -0.143 mag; 24.5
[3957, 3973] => 0.056 mag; 19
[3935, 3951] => -0.020 mag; 19.9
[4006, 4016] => -0.169 mag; 24.5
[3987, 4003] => -0.163 mag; 24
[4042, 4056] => -0.104 mag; 24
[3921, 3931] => -0.025 mag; 19.6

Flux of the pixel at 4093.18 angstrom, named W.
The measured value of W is 19.5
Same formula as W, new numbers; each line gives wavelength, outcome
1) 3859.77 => 21.5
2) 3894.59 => 18.1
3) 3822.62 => 19.8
